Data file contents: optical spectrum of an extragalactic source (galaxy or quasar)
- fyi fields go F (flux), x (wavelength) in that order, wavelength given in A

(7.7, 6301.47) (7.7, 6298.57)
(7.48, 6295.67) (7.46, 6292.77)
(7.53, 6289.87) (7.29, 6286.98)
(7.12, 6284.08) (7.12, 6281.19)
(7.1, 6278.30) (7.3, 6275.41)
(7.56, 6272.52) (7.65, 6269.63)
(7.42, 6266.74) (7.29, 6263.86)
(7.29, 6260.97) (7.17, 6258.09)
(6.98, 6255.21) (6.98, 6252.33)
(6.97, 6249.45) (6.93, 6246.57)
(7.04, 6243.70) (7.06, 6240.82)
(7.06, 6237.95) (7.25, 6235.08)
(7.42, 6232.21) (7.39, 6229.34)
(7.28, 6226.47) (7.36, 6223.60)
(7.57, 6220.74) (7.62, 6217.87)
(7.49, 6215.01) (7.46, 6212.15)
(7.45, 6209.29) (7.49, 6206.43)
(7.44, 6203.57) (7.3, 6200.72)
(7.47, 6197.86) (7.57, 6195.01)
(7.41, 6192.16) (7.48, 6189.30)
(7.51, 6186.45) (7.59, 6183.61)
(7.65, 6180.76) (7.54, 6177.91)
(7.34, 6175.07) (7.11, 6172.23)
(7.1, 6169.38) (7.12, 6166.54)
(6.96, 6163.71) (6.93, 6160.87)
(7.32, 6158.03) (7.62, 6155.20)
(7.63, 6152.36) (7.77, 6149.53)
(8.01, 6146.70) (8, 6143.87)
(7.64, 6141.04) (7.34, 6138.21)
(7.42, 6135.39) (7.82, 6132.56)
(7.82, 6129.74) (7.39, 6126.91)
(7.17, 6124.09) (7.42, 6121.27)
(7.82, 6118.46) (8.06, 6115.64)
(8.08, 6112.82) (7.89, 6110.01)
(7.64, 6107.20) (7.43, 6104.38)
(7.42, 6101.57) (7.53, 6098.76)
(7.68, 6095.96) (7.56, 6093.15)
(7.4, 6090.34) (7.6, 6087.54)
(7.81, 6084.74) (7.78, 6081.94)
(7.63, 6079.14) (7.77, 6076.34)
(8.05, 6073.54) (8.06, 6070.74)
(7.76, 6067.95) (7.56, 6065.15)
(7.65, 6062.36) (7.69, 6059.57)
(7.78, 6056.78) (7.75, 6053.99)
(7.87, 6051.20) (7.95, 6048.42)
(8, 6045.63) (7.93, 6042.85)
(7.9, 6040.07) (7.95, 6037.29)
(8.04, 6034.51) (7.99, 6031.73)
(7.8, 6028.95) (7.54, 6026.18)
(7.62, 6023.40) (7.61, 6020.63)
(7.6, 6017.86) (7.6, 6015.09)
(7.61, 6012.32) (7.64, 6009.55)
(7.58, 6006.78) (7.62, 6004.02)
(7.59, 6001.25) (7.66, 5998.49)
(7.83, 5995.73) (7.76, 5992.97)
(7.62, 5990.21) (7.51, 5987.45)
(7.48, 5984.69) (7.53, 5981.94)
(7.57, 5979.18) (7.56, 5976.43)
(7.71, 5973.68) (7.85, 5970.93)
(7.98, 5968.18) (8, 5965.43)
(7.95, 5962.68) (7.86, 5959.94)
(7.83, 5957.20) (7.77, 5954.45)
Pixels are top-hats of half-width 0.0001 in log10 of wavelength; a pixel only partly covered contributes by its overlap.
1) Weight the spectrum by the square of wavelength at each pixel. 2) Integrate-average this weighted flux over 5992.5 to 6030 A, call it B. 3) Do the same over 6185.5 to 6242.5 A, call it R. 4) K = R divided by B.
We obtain 1.0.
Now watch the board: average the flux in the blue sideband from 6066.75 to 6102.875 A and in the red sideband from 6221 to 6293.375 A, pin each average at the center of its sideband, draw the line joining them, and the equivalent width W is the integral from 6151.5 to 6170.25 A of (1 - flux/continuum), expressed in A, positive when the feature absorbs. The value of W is 0.7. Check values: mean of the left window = 7.7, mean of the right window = 7.24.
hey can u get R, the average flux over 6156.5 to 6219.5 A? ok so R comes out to 7.38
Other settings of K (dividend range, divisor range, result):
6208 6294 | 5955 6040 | 1.03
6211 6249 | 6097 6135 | 0.99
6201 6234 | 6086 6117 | 1.01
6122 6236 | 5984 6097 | 1.01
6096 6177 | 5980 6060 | 1.01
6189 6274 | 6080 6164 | 1.00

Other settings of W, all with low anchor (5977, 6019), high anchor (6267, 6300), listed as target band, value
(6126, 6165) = -0.3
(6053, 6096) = -1.0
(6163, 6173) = 0.5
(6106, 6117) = -0.6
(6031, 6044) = -0.7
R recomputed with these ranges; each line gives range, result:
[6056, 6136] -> 7.68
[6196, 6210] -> 7.43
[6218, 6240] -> 7.34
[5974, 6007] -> 7.61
